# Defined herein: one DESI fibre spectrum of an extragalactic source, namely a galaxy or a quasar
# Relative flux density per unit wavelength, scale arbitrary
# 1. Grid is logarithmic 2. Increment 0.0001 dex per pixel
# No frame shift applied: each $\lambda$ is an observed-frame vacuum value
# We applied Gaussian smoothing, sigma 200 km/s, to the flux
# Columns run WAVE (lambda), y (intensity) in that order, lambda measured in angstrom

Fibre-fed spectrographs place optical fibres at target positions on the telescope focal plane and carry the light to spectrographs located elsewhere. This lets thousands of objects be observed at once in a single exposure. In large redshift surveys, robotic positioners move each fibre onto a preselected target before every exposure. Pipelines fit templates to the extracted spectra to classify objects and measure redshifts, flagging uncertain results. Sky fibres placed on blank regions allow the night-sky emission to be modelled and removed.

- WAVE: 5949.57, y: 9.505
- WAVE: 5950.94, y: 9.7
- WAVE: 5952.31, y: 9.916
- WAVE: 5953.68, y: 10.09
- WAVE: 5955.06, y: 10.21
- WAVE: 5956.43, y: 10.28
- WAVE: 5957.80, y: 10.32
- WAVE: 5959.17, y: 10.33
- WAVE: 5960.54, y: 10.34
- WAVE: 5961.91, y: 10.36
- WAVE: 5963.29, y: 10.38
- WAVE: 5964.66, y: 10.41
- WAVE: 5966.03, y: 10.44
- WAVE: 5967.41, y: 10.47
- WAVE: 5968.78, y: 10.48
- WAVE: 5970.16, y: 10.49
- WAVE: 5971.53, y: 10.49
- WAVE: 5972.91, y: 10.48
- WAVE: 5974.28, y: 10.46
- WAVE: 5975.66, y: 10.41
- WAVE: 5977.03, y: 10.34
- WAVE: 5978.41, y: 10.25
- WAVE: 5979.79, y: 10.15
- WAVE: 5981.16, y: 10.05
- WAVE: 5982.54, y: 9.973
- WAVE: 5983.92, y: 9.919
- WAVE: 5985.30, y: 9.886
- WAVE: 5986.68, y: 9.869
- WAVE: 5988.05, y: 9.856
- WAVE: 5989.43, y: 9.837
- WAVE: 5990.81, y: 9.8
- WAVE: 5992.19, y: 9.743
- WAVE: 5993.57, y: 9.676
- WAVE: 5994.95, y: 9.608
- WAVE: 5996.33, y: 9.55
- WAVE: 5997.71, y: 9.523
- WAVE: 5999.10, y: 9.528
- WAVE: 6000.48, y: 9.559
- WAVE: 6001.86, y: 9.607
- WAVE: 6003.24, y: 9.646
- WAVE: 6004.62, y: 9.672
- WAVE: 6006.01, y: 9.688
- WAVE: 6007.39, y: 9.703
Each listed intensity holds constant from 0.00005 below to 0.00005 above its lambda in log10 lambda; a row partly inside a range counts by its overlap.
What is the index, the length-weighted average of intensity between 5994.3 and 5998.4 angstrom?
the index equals 9.56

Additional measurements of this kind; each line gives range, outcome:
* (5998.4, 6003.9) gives 9.58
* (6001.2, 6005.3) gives 9.65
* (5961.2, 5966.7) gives 10.4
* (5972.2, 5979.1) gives 10.4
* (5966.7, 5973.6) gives 10.5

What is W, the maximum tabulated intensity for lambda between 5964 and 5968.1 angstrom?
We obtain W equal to 10.47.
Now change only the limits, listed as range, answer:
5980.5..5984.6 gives 10.05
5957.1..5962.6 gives 10.36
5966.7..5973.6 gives 10.49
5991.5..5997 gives 9.743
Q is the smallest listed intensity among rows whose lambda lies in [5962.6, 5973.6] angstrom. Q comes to 10.38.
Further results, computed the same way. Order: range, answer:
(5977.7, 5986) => 9.886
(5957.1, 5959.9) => 10.32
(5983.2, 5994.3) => 9.676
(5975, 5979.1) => 10.25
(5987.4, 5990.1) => 9.837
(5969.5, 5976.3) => 10.41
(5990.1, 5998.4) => 9.523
